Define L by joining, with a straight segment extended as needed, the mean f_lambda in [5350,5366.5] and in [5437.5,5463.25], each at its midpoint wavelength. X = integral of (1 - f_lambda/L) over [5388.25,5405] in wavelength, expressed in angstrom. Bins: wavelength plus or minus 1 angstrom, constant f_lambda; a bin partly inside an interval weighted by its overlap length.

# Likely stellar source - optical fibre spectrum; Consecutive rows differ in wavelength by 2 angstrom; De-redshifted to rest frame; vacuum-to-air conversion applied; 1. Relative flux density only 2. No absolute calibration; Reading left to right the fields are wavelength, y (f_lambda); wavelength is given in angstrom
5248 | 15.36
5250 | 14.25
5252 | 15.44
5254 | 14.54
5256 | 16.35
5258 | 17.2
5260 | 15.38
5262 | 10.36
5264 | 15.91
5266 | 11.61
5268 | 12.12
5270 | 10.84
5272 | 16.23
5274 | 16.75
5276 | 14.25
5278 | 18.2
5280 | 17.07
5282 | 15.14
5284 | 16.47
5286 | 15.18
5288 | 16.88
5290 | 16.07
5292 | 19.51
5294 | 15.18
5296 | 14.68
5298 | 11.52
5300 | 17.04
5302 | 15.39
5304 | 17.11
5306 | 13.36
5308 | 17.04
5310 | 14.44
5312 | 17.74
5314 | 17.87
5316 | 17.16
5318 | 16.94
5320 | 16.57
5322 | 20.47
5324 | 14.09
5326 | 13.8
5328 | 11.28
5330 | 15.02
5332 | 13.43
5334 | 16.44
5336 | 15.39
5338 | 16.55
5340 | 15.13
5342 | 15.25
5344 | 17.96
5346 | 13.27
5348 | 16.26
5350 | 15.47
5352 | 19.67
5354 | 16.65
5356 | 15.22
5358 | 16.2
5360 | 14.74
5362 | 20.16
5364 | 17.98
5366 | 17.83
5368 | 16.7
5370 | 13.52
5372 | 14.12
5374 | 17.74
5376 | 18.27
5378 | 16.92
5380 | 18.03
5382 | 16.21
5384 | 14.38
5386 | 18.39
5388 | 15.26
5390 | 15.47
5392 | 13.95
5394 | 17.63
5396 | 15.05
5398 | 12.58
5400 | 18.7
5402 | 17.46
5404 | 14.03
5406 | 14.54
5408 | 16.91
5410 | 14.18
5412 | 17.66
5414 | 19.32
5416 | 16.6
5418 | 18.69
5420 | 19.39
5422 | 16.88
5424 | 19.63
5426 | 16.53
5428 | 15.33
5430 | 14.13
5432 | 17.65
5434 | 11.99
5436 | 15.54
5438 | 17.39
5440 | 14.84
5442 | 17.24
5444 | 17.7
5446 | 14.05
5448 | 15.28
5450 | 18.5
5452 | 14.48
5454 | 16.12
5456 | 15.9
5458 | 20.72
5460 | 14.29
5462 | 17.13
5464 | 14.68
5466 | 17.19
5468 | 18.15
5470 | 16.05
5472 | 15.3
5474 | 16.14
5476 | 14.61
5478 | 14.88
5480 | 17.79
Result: 1.3 angstrom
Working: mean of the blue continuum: 17.2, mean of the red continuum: 16.4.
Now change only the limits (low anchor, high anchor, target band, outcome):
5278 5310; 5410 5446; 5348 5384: -0.9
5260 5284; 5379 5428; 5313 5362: -1.3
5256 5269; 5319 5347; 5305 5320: -1.4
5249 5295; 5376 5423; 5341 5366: -0.9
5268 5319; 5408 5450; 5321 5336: 1.0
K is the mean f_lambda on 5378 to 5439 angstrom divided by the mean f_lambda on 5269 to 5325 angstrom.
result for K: 1.0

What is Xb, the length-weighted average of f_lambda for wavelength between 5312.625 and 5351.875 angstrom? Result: 15.8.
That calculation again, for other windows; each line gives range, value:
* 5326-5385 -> 16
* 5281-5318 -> 16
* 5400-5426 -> 17.1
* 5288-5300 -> 15.7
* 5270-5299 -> 15.8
